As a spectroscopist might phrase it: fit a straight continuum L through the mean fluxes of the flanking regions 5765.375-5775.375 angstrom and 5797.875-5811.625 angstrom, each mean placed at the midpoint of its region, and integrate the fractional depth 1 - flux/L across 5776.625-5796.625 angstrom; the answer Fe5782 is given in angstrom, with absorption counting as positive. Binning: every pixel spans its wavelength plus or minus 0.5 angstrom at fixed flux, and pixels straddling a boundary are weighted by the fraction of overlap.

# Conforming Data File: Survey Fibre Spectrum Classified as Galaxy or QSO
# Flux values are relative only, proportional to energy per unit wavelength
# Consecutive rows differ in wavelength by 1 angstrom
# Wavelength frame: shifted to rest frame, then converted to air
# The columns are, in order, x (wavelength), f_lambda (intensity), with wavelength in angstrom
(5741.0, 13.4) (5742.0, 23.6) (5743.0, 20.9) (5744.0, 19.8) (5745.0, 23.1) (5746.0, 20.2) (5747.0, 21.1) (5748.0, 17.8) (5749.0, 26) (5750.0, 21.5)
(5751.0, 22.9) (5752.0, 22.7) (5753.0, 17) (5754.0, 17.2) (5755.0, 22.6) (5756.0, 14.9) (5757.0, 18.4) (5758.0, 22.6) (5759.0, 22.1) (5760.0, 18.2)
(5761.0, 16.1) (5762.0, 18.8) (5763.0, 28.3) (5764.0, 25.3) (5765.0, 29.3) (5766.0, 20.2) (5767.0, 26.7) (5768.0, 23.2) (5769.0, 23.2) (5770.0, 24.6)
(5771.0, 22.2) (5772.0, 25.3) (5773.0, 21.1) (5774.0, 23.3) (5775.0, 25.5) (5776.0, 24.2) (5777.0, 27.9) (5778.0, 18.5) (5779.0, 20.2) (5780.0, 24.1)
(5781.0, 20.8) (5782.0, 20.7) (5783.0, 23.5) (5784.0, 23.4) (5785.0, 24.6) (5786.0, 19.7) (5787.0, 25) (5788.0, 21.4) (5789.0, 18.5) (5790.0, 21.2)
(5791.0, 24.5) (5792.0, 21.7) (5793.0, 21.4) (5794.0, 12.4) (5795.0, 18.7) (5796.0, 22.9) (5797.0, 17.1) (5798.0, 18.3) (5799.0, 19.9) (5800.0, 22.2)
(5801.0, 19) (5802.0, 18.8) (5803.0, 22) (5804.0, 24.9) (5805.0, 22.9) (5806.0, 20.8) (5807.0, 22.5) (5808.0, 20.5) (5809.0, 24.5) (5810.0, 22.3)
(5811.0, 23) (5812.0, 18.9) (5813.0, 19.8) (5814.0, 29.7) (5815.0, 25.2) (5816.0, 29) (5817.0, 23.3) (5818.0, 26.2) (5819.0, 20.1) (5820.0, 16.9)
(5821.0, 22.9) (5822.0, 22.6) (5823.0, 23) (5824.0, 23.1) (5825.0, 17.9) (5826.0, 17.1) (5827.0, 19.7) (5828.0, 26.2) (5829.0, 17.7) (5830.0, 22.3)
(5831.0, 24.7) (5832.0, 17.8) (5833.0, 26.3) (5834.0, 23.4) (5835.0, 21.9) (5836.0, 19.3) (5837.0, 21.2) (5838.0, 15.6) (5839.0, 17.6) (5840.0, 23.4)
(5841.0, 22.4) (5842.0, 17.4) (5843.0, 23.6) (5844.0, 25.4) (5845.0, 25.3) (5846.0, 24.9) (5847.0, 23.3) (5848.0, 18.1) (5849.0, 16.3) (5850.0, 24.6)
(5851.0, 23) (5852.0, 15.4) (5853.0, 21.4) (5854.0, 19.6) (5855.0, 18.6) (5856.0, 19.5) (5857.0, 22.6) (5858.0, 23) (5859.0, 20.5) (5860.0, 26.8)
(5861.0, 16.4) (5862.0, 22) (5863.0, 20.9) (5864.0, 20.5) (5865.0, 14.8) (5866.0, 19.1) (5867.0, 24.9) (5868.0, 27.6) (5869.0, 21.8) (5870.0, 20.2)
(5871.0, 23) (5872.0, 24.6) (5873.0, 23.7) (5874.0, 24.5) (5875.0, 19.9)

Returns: 1.0 angstrom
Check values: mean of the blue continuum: 23.6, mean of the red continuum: 21.6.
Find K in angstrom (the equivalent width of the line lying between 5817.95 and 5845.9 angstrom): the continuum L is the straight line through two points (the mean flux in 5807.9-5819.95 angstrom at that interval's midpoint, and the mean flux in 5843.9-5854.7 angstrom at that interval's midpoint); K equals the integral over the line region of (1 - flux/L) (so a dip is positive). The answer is 1.14 angstrom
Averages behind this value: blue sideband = 23.4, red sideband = 21.4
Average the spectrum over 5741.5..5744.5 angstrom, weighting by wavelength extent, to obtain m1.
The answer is 21.4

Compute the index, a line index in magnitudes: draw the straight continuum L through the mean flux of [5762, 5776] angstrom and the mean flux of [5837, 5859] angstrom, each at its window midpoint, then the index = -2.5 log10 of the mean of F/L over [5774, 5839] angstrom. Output 0.05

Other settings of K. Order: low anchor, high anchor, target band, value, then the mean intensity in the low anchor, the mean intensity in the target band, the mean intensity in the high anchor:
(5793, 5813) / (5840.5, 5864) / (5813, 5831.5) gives -1.5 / 20.6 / 22.6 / 21.3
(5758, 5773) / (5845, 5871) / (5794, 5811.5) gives 1.0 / 23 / 20.9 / 21.2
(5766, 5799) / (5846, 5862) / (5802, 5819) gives -1.4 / 22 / 23.2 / 20.8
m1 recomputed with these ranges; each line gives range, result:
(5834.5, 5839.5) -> 19.1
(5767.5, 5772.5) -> 23.7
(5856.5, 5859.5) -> 22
